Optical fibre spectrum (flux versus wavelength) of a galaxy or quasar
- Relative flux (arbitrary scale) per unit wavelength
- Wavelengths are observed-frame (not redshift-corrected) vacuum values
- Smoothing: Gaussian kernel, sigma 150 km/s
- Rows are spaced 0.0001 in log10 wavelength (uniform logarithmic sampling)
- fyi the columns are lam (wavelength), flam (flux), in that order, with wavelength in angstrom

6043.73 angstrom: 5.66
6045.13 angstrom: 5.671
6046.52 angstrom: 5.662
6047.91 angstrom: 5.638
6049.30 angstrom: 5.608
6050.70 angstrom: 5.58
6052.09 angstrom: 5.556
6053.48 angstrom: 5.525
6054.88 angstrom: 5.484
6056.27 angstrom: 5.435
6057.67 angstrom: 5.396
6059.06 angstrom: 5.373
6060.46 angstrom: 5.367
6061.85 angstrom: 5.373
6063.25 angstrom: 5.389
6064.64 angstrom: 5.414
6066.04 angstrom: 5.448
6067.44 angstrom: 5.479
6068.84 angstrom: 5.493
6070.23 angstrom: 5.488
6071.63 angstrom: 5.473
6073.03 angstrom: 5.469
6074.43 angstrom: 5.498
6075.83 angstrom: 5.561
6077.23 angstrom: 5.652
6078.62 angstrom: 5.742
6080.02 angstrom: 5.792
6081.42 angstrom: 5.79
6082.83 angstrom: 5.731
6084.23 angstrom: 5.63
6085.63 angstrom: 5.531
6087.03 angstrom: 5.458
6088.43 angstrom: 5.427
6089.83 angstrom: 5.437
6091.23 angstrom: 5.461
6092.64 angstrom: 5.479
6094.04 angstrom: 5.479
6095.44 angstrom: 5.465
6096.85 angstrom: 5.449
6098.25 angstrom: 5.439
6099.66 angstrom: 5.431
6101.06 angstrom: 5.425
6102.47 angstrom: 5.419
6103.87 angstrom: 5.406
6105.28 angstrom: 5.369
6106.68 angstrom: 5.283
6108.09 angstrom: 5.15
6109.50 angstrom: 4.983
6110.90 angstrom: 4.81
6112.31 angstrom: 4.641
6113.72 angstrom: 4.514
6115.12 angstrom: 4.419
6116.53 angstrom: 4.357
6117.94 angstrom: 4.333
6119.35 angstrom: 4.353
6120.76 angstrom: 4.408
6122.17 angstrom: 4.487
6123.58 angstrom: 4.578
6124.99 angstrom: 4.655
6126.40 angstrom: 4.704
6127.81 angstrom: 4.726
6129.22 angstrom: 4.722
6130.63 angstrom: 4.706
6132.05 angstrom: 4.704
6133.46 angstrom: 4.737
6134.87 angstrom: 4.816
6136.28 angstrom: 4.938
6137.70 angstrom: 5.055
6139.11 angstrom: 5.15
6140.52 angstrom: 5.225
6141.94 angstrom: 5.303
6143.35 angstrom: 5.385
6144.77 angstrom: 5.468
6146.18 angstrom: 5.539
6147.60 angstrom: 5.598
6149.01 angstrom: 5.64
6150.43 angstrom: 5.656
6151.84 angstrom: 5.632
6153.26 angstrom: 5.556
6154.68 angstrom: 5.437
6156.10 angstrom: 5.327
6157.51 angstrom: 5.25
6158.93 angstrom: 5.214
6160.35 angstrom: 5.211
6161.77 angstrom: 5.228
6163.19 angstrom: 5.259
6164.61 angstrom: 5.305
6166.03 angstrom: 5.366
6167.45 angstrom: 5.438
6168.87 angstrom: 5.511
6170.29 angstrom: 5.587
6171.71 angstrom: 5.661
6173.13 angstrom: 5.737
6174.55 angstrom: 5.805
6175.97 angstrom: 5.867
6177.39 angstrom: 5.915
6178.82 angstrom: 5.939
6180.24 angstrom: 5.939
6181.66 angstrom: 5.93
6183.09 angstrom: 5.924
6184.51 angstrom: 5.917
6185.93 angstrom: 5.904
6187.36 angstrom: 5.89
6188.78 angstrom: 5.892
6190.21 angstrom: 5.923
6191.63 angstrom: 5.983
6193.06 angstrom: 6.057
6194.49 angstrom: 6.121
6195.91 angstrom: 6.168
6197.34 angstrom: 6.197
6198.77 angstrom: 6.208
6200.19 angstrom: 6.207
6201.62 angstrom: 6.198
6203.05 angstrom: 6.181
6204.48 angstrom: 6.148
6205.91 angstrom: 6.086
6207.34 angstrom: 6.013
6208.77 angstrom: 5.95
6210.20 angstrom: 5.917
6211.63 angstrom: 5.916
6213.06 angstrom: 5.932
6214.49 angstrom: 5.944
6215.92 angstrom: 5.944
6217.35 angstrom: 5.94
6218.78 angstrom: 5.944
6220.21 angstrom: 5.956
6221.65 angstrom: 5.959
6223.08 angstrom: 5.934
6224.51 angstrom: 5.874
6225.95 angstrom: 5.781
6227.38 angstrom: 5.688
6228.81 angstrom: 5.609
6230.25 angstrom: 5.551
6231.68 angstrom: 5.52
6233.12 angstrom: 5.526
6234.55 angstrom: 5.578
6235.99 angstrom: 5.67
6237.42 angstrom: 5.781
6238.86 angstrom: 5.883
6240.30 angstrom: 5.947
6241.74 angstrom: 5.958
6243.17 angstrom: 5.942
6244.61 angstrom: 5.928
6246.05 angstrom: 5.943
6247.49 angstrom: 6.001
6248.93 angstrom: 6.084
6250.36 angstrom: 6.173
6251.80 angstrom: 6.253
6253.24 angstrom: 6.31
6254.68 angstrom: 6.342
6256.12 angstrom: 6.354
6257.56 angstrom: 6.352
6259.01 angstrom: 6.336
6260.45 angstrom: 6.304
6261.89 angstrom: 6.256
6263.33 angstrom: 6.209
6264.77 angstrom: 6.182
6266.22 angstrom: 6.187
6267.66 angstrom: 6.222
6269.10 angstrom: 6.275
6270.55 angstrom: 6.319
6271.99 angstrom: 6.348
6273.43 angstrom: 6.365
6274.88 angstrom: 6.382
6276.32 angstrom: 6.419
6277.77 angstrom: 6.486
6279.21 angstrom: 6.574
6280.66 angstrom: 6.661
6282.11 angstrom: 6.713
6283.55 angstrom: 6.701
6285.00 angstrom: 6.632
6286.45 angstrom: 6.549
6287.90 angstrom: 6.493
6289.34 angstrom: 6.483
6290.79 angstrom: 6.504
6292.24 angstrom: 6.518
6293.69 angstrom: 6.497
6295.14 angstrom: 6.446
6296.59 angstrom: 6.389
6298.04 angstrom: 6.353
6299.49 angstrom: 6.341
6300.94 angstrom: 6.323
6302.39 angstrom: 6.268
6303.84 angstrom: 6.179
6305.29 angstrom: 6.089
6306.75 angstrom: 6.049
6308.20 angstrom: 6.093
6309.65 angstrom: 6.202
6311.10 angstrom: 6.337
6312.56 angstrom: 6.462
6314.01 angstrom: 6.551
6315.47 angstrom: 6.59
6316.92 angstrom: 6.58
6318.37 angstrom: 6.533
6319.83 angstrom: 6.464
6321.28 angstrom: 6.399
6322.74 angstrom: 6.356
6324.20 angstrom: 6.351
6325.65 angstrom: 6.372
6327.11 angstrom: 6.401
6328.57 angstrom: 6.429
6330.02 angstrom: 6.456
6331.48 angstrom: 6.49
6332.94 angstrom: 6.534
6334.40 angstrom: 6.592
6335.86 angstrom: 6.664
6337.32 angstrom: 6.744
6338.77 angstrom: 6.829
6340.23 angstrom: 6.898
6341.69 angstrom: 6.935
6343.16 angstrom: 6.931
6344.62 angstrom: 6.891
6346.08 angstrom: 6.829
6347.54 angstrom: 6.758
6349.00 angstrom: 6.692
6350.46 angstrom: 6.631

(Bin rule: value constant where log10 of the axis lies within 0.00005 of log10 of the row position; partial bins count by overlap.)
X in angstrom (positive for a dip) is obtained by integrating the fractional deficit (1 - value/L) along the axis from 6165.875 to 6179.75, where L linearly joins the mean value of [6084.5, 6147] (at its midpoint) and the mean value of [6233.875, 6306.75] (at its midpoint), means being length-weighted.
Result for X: -0.51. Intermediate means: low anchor 5.05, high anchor 6.27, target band 5.7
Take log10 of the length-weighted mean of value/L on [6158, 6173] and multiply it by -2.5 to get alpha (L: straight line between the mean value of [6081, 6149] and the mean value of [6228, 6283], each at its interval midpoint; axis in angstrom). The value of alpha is 0.02 mag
